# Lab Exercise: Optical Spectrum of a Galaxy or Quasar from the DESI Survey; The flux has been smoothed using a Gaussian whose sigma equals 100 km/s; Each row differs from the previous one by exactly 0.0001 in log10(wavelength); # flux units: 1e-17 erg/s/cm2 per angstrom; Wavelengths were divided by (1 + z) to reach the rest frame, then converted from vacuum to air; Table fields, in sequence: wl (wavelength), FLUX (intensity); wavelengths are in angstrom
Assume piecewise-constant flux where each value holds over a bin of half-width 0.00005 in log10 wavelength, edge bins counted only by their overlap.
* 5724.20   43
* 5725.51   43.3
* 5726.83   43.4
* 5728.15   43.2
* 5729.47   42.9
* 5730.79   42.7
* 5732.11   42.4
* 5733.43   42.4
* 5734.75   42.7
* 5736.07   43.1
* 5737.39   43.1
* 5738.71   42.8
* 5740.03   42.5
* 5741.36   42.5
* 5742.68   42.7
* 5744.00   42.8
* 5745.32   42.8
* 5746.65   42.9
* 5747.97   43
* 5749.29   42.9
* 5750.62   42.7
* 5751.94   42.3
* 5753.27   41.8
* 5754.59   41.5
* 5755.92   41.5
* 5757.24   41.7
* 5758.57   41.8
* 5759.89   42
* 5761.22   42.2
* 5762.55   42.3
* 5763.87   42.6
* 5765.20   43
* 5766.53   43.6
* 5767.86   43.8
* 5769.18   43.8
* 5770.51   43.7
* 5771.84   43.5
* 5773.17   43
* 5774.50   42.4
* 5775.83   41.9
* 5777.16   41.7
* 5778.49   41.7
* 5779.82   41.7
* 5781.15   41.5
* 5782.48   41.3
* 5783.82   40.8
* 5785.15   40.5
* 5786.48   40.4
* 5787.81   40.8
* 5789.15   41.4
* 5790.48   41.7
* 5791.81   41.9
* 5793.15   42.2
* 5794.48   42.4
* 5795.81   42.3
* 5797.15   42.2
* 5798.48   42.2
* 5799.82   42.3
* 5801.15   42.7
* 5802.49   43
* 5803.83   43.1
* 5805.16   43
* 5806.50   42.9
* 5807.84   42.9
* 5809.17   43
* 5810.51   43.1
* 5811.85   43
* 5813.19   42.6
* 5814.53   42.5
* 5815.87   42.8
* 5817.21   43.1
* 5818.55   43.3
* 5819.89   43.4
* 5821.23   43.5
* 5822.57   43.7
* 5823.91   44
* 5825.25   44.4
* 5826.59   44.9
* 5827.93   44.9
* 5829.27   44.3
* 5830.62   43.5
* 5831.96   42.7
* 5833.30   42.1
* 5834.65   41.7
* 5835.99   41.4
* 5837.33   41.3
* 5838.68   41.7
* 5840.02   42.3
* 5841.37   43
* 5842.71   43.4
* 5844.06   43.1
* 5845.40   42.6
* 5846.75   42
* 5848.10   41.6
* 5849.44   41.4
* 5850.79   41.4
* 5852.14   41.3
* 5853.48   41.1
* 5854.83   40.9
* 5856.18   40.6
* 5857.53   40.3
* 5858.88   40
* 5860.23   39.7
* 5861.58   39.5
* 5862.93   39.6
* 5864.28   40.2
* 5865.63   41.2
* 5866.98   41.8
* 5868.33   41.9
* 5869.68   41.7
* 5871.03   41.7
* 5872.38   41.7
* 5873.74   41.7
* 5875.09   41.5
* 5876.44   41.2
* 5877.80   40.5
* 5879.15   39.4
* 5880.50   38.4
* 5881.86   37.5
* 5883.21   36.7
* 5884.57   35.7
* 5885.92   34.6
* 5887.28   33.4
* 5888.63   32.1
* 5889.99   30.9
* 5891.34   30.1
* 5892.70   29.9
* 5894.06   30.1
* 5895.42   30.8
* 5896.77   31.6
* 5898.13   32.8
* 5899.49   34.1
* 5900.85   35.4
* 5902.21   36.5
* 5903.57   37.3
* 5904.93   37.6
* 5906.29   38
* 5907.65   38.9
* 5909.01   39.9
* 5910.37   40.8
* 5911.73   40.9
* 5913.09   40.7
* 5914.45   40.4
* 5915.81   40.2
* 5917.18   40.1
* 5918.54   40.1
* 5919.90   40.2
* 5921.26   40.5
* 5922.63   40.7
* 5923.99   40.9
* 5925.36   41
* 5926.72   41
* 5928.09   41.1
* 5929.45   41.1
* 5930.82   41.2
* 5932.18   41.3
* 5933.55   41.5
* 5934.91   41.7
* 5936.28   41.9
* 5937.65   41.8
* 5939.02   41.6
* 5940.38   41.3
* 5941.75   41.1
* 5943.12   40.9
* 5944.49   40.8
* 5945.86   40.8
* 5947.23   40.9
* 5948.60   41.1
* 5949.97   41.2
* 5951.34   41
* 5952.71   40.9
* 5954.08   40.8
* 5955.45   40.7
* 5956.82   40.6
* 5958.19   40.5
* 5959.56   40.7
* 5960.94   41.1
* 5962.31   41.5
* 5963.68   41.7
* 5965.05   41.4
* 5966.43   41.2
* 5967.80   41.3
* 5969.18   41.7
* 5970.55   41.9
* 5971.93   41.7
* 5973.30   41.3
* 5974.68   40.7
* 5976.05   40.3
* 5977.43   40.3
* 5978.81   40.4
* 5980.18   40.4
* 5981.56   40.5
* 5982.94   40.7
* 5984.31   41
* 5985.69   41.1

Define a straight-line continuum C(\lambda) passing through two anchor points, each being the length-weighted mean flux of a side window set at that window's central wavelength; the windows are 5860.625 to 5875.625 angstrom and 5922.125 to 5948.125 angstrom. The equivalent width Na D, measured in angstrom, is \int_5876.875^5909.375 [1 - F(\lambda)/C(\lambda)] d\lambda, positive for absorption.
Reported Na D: 4.8 angstrom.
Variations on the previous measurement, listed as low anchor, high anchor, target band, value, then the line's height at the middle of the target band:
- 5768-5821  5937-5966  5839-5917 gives 5.64 angstrom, 41.7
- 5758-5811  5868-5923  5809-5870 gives -3.49 angstrom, 39.9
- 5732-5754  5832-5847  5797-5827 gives -0.52 angstrom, 42.4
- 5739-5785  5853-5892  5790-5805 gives -0.42 angstrom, 41.2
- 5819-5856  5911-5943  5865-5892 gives 2.39 angstrom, 41.9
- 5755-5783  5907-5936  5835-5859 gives -0.08 angstrom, 41.5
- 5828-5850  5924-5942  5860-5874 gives 0.38 angstrom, 42.1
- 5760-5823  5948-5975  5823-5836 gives -0.41 angstrom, 42.2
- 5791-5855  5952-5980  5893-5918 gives 2.88 angstrom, 41.7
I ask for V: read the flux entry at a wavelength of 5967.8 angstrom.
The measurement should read 41.3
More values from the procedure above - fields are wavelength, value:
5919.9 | 40.2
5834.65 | 41.7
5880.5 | 38.4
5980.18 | 40.4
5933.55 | 41.5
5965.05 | 41.4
